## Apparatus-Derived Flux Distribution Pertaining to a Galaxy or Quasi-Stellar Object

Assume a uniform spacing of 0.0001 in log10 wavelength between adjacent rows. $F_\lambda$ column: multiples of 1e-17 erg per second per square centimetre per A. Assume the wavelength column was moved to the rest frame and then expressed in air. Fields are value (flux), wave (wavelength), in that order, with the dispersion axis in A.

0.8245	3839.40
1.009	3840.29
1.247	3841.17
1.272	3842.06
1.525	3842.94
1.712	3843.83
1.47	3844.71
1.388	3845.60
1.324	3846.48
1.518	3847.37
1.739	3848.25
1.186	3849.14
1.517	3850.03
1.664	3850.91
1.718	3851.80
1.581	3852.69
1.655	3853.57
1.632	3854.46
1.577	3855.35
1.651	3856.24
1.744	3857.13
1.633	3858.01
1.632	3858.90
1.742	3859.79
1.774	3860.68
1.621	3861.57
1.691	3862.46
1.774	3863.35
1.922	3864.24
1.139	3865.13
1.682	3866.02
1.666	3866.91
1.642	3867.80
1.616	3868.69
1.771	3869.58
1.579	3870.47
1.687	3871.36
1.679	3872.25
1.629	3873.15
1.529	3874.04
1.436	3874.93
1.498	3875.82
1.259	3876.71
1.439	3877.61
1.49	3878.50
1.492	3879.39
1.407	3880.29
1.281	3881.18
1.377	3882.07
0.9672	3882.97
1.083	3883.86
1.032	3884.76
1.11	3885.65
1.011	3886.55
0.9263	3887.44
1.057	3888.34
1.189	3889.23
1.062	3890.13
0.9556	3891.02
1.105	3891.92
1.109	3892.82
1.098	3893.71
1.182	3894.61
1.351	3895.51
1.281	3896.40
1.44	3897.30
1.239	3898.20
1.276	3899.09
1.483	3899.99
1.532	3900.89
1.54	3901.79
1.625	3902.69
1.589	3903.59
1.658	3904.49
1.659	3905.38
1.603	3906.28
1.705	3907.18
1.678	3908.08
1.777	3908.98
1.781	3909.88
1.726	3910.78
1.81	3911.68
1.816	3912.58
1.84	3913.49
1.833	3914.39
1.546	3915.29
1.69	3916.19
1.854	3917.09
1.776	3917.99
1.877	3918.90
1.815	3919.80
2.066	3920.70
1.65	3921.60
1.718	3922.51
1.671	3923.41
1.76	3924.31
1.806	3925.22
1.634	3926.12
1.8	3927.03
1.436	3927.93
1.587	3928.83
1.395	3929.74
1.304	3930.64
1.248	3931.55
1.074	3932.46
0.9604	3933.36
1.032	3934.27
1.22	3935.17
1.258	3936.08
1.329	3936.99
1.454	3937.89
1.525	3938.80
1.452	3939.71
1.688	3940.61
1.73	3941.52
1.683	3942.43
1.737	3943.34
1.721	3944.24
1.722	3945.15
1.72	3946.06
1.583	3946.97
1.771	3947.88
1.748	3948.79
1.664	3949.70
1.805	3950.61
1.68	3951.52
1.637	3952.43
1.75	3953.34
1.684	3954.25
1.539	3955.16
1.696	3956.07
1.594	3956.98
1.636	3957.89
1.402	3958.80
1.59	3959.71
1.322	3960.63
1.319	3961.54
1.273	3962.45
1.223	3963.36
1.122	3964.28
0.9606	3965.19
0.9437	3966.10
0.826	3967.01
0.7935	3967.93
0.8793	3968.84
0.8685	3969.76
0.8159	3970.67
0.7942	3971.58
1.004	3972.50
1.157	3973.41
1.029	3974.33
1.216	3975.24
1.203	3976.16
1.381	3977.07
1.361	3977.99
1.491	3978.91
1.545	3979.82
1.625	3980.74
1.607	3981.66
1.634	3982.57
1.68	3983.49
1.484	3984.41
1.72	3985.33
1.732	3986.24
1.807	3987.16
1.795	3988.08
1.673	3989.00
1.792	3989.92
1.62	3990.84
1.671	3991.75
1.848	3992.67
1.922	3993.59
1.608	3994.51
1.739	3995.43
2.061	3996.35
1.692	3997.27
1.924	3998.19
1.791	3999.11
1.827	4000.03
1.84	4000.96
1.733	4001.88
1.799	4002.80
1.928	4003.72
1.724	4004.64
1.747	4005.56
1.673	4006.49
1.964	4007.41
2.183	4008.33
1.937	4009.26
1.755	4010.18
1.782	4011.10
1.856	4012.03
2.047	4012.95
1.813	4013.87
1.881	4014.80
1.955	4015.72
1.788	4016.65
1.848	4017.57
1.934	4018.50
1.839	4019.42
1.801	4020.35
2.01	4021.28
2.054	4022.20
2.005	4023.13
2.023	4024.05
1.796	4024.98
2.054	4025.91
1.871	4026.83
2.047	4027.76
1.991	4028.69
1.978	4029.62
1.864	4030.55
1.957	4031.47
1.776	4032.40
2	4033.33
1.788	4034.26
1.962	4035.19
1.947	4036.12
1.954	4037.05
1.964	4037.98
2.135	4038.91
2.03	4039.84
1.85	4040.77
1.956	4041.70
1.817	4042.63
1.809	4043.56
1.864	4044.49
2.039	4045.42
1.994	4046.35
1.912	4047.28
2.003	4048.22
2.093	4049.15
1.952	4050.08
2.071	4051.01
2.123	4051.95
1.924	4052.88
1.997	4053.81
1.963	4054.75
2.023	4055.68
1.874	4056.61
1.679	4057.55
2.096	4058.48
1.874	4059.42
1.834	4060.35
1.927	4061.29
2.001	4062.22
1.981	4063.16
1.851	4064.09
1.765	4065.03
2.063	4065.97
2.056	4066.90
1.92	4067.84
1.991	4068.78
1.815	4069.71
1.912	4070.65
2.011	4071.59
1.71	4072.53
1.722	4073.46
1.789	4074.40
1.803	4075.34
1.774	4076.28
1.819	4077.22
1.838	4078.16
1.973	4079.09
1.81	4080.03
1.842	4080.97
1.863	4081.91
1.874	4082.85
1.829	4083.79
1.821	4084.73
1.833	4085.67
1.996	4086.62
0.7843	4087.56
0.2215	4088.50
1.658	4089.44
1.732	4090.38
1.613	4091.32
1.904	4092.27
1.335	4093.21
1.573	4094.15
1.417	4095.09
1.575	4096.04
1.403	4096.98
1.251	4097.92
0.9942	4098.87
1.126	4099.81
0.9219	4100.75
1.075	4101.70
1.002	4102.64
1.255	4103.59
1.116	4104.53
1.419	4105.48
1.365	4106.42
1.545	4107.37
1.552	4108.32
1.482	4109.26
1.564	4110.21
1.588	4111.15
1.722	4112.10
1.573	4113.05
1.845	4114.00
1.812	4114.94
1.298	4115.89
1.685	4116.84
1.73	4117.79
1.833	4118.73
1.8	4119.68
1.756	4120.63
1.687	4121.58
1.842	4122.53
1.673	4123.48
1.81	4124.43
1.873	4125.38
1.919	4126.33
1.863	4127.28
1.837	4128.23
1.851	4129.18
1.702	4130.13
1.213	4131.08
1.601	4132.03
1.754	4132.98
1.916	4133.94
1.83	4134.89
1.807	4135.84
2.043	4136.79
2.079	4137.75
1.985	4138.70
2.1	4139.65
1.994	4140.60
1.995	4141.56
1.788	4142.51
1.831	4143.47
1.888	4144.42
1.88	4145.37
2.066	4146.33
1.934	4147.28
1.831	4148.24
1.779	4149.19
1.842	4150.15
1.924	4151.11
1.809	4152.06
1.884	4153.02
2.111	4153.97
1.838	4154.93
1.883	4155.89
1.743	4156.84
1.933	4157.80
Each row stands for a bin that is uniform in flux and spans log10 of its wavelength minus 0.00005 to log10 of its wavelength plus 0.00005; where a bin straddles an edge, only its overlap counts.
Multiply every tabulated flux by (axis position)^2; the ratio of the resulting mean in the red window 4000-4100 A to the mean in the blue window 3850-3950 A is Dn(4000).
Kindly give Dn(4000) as 1.3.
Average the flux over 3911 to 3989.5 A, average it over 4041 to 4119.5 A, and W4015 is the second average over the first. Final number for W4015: 1.14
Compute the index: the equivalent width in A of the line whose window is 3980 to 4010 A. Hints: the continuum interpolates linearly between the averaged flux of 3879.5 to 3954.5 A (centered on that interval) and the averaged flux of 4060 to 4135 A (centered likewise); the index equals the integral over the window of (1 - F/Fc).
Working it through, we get -4.0 A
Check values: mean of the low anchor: 1.5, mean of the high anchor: 1.65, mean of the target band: 1.77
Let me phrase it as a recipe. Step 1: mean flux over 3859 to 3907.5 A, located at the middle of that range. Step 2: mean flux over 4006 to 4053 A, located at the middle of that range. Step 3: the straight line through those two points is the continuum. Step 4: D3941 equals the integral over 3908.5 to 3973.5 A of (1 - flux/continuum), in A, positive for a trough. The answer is 4.7 A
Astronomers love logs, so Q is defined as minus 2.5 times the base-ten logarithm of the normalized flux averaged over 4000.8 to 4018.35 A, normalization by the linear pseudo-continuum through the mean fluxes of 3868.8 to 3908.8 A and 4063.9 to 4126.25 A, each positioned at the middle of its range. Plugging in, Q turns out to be -0.22 mag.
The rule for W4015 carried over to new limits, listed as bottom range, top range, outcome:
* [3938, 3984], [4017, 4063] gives 1.37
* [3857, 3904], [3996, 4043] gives 1.34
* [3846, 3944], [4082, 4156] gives 1.10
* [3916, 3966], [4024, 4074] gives 1.25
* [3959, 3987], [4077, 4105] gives 1.17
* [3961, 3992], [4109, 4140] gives 1.33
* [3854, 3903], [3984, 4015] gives 1.27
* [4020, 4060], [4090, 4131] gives 0.80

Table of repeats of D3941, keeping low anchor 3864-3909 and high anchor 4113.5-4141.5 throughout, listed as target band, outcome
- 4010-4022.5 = -2.1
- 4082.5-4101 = 3.1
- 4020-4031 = -2.2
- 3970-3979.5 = 2.5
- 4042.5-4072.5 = -4.6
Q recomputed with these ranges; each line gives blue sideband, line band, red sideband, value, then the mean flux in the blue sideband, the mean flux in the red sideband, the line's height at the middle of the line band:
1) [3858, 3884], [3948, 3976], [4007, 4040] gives 0.33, 1.54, 1.93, 1.77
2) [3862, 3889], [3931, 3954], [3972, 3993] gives -0.03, 1.43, 1.52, 1.49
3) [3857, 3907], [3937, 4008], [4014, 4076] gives 0.11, 1.43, 1.93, 1.71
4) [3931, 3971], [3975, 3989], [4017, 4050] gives 0.03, 1.4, 1.94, 1.61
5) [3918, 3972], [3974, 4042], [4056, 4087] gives -0.08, 1.46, 1.88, 1.67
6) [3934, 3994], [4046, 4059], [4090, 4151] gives -0.25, 1.46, 1.66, 1.57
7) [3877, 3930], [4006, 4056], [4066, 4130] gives -0.22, 1.49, 1.63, 1.58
